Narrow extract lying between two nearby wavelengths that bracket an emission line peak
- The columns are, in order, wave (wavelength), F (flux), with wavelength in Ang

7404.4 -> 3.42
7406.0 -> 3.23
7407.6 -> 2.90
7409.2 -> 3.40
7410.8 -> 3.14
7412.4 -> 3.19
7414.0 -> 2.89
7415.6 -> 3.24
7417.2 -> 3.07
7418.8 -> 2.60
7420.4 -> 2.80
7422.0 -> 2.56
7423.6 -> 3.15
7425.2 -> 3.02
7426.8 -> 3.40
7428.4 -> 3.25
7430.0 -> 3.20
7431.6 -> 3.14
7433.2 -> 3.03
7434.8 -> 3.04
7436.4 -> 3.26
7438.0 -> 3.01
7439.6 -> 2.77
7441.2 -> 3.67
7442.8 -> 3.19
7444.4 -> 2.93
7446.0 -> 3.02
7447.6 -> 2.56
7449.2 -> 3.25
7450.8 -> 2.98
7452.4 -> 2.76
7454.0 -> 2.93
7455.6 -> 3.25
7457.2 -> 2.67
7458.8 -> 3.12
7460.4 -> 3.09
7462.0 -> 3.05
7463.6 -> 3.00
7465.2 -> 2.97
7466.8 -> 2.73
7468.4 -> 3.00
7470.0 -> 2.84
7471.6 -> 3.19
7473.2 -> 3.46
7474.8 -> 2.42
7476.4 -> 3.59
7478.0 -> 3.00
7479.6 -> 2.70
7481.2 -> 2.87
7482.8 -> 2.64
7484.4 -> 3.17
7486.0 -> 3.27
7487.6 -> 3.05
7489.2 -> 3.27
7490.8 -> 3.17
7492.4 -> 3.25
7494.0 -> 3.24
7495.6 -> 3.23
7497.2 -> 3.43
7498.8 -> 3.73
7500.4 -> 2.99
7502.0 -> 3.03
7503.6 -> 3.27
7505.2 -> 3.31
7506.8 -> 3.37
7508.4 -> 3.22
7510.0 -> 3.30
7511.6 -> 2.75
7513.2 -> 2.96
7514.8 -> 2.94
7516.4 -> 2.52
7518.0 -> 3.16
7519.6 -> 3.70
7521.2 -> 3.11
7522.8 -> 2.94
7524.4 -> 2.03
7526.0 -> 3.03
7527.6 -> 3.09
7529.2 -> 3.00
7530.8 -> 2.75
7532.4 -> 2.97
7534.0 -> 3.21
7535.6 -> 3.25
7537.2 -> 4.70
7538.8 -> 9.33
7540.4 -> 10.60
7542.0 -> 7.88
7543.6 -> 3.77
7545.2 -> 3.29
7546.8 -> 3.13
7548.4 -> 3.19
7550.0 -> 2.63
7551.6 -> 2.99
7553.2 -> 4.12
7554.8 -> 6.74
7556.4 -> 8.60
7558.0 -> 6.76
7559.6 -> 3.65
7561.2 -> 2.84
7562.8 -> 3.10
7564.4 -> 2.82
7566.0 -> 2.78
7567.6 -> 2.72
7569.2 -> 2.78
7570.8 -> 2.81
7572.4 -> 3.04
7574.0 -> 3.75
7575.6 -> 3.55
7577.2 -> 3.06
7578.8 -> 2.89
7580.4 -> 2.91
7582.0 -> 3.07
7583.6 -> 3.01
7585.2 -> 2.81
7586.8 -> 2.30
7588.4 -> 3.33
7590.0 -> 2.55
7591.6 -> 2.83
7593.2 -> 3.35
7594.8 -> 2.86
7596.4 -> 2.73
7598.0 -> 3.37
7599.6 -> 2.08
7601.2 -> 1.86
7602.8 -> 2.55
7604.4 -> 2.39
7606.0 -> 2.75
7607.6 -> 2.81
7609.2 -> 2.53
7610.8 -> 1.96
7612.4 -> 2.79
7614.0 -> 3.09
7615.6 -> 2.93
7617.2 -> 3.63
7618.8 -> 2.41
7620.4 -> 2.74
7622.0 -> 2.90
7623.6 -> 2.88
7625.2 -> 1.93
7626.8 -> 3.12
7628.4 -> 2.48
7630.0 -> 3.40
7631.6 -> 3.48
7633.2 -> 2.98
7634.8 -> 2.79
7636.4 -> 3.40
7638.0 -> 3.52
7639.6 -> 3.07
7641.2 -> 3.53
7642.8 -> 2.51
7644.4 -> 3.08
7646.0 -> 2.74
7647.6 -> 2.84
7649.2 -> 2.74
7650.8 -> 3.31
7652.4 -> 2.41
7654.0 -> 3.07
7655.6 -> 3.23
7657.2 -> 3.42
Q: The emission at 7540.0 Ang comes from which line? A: [S II] 6716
